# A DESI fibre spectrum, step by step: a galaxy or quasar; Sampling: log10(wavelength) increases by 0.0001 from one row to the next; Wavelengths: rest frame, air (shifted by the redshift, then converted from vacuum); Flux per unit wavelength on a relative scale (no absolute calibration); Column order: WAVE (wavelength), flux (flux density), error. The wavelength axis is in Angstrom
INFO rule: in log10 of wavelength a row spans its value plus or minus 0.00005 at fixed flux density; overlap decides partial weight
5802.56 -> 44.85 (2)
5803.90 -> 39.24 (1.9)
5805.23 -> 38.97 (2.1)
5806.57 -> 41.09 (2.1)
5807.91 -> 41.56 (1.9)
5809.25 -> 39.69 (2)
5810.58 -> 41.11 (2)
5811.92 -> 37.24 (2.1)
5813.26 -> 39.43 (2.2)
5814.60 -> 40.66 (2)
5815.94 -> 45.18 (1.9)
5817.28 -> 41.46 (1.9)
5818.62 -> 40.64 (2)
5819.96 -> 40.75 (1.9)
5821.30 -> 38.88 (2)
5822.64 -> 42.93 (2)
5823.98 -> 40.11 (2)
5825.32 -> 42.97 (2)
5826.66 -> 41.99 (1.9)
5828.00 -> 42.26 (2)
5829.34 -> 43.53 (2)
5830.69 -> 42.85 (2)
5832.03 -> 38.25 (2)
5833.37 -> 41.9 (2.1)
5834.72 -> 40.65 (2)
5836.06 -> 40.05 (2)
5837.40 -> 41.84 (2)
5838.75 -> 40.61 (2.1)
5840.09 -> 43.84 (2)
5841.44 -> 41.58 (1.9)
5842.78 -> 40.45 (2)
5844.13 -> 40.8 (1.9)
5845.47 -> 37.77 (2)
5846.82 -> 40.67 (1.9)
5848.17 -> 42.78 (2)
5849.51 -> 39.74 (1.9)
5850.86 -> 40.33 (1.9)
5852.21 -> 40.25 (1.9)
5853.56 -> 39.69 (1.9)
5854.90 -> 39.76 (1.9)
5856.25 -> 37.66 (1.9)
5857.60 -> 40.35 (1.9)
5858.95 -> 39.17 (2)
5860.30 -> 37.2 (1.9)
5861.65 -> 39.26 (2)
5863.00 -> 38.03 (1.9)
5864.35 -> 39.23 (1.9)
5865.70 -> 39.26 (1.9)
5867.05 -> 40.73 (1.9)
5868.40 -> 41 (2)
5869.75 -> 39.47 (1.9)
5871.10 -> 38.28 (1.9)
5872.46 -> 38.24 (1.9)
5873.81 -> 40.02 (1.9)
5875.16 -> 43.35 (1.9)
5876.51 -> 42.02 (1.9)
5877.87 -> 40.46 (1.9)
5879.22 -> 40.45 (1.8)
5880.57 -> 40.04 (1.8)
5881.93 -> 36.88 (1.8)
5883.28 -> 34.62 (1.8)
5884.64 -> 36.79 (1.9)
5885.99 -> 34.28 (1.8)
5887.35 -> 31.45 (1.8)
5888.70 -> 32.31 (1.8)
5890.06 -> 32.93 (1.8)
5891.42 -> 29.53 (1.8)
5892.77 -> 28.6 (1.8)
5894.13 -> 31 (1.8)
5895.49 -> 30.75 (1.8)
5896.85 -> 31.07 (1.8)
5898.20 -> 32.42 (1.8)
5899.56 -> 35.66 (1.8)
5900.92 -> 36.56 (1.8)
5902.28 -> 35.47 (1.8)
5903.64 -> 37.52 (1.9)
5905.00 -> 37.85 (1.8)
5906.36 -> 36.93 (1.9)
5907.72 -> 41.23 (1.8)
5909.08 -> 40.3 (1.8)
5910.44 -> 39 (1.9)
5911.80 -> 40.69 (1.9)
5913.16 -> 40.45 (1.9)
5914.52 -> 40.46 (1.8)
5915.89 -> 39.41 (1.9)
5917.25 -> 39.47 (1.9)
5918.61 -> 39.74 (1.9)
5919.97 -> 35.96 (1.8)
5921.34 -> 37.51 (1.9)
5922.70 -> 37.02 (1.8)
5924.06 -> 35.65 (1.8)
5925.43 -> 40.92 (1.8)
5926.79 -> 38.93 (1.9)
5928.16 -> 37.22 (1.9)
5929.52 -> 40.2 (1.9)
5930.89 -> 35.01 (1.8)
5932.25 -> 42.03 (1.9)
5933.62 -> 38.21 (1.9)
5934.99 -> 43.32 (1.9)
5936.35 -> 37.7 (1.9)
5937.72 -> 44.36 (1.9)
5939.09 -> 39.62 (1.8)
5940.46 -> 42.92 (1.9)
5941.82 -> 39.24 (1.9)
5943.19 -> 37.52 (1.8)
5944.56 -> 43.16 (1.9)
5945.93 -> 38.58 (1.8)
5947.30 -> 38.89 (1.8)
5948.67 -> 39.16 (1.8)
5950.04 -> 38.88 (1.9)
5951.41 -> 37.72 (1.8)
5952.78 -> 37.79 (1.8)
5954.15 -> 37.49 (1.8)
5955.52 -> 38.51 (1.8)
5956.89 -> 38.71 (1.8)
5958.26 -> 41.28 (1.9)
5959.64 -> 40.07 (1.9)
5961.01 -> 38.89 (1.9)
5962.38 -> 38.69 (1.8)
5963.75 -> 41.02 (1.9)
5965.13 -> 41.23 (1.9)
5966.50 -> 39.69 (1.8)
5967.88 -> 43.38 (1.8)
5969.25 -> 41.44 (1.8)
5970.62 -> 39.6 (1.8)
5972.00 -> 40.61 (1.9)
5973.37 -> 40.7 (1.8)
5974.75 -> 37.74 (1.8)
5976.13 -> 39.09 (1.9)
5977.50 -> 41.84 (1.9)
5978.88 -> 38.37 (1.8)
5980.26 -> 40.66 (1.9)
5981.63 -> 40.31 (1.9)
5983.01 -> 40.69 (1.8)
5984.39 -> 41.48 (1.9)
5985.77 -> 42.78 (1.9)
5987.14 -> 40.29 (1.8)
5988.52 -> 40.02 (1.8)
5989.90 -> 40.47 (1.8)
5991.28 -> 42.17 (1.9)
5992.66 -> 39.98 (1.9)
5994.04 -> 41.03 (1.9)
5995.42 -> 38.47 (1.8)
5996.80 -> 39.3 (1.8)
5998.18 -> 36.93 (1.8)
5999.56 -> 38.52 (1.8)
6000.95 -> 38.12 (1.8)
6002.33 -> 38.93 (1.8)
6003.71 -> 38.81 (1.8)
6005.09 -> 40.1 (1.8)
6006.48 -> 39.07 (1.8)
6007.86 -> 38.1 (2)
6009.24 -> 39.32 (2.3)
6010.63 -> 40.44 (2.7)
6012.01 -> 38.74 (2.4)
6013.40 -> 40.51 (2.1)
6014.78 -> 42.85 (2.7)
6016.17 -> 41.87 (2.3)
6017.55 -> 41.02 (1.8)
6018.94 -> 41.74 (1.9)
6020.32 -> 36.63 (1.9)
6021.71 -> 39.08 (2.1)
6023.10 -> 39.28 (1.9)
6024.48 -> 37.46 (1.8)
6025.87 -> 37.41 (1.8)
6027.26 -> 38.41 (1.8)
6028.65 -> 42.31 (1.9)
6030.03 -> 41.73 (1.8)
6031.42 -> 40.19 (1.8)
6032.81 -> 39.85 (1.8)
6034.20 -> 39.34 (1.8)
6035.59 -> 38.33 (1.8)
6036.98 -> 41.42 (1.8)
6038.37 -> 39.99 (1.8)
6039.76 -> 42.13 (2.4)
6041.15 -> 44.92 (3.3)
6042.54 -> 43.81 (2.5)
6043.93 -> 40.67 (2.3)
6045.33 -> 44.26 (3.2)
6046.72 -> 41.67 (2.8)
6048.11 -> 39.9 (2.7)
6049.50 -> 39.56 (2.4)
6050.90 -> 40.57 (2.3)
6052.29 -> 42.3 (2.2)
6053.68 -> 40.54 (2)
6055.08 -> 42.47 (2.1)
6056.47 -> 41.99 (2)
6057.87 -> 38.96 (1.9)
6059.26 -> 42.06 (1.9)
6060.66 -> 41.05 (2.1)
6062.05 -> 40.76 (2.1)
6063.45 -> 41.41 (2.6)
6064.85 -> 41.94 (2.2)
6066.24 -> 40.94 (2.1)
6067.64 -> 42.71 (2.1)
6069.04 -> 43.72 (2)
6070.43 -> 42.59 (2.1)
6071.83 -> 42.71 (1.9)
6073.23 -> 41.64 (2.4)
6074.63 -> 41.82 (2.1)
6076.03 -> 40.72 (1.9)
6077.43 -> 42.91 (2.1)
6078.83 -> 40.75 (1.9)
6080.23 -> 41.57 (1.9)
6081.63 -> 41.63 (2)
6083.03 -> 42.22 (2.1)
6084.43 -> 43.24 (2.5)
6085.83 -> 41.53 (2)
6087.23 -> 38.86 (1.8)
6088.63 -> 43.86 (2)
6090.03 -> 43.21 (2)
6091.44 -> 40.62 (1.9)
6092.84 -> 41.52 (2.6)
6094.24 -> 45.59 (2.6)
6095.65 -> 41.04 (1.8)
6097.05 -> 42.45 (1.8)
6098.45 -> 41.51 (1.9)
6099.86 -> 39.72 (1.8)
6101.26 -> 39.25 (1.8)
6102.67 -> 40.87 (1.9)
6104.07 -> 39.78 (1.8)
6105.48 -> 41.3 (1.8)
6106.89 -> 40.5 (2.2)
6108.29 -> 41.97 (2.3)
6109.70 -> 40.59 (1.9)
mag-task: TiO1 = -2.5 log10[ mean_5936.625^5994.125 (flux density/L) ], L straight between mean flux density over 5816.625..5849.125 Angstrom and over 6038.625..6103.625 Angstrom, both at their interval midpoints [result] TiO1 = 0.037 mag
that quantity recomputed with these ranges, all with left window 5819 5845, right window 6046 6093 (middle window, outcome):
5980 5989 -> 0.01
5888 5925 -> 0.15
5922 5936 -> 0.07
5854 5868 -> 0.06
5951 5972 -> 0.05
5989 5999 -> 0.05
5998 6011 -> 0.07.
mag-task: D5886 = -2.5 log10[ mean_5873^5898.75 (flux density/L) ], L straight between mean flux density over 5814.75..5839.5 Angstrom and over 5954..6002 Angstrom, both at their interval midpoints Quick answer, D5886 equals 0.16 mag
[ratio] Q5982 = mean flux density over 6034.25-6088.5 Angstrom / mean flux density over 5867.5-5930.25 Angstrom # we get 1.1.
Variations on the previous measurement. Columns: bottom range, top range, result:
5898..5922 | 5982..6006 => 1.04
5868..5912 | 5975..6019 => 1.10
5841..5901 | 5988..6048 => 1.07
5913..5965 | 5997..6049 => 1.02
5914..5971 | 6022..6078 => 1.04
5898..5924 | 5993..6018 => 1.04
